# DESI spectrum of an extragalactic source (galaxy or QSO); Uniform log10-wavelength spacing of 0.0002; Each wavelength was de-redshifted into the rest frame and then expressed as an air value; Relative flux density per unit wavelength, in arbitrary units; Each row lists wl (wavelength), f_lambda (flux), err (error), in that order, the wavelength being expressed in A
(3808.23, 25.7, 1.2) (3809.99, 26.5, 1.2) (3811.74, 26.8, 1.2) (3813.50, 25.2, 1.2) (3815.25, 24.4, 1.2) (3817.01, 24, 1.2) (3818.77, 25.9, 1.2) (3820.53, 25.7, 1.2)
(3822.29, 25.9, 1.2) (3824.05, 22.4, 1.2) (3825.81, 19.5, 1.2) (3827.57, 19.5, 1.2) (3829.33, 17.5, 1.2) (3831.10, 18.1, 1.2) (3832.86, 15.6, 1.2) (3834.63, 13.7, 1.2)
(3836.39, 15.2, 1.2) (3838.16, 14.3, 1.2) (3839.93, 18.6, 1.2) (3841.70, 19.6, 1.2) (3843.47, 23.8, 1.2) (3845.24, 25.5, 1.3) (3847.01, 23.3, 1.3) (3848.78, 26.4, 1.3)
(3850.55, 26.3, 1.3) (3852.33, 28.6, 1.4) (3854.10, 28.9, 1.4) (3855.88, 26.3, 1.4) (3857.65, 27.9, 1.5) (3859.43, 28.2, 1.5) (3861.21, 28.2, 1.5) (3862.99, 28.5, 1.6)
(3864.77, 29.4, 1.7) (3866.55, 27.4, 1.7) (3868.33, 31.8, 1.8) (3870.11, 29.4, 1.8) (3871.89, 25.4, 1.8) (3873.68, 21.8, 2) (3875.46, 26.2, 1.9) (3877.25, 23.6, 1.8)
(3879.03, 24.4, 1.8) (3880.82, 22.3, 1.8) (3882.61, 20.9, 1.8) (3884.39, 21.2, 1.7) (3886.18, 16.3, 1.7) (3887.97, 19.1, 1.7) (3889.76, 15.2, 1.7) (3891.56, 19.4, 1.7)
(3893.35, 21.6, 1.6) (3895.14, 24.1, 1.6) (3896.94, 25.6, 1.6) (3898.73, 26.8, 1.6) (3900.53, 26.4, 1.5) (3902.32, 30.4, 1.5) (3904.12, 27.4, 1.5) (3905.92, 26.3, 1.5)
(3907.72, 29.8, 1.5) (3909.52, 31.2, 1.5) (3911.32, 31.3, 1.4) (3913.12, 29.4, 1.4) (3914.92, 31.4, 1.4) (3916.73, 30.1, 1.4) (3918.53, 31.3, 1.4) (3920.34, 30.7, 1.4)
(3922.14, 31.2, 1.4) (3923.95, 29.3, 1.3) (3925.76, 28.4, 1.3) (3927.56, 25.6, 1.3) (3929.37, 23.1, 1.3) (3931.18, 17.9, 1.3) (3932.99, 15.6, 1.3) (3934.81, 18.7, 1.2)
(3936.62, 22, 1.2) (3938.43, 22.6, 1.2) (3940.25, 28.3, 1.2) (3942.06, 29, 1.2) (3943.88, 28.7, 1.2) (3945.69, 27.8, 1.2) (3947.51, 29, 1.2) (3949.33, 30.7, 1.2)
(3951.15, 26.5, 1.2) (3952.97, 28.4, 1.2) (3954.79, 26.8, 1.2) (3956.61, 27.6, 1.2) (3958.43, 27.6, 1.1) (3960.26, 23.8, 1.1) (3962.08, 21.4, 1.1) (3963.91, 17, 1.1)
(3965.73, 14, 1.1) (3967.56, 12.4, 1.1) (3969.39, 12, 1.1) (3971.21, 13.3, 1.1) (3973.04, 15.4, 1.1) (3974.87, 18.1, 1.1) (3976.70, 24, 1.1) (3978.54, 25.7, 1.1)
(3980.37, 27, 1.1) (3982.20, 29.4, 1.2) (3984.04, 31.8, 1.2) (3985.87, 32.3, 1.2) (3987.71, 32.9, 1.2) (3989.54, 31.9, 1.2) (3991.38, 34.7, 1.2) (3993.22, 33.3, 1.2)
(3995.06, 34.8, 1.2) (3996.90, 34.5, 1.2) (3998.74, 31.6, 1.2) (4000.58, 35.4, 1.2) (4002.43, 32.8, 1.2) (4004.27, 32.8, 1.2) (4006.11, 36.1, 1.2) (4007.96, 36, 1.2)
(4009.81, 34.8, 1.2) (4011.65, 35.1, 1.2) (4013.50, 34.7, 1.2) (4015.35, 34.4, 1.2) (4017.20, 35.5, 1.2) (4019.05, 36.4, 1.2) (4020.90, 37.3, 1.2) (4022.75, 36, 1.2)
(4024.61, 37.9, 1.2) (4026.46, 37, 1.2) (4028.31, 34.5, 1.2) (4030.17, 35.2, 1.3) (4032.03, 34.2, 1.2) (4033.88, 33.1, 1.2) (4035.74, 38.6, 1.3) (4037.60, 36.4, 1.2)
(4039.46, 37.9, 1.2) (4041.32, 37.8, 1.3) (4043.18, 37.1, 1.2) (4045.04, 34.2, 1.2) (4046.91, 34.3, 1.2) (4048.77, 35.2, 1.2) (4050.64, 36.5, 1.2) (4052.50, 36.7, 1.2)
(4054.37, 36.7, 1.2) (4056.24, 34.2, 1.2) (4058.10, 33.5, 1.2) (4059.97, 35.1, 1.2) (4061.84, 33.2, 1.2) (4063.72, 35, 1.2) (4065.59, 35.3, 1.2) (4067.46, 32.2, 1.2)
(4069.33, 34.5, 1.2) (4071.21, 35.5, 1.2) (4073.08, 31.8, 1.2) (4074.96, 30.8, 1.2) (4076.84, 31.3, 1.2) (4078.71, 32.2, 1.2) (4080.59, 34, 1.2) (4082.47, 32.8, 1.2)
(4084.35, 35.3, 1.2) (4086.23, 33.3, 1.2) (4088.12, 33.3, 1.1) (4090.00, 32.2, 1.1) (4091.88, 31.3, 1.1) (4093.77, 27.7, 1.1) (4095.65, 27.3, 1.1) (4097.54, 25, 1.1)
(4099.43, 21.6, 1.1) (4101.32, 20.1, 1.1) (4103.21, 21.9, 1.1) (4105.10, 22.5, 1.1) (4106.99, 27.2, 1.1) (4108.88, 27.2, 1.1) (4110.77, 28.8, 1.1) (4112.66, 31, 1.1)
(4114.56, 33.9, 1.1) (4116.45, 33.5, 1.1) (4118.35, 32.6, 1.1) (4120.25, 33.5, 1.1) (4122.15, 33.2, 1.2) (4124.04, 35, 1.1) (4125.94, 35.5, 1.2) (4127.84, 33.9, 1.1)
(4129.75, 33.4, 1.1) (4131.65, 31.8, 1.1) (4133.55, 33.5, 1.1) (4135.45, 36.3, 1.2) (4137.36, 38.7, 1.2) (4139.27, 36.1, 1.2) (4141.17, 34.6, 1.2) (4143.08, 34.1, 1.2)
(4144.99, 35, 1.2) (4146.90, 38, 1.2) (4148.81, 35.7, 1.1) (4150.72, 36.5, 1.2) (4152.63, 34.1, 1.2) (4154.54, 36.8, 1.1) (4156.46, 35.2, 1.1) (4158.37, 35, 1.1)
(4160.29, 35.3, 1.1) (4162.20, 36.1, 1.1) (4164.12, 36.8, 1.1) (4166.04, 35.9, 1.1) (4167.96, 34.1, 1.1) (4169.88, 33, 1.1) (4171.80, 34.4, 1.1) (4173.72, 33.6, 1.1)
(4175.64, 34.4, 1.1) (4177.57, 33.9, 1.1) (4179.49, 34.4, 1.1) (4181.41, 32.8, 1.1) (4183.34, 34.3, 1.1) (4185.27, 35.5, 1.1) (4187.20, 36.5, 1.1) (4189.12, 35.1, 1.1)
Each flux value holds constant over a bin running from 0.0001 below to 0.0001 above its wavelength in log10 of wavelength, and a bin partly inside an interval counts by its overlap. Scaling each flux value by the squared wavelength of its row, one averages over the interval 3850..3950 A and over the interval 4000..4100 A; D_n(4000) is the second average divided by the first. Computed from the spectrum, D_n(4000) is 1.41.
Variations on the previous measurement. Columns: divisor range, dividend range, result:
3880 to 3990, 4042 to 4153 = 1.43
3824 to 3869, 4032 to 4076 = 1.67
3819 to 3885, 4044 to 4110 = 1.49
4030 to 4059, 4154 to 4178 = 1.04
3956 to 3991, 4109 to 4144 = 1.57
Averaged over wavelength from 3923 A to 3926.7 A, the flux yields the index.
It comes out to 28.9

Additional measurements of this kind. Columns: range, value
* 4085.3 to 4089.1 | 33.2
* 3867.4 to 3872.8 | 28.8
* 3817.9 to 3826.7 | 23.9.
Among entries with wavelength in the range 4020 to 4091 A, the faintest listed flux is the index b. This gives 30.8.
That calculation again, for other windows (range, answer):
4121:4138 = 31.8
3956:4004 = 12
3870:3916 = 15.2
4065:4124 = 20.1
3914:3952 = 15.6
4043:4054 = 34.2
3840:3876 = 19.6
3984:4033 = 31.6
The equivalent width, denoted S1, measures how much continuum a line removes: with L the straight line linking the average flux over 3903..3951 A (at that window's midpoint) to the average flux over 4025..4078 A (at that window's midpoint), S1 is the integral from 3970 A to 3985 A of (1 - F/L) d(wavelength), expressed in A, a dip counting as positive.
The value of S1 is 3.7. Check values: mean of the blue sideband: 27.2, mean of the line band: 22.9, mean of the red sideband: 34.9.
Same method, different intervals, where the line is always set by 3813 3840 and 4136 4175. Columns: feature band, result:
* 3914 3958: -2.4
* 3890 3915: -3.1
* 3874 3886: 0.1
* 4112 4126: 0.1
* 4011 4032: -4.6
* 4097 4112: 4.0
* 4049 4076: -2.8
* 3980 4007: -4.7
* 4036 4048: -2.5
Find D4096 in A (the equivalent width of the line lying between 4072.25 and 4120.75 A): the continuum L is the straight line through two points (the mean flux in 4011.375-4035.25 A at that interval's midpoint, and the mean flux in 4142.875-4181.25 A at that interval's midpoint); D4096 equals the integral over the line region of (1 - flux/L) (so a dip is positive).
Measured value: 7.77 A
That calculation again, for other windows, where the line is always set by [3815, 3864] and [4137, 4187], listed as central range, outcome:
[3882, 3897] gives 2.9 A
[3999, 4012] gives -2.4 A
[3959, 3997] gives 5.0 A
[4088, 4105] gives 3.4 A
